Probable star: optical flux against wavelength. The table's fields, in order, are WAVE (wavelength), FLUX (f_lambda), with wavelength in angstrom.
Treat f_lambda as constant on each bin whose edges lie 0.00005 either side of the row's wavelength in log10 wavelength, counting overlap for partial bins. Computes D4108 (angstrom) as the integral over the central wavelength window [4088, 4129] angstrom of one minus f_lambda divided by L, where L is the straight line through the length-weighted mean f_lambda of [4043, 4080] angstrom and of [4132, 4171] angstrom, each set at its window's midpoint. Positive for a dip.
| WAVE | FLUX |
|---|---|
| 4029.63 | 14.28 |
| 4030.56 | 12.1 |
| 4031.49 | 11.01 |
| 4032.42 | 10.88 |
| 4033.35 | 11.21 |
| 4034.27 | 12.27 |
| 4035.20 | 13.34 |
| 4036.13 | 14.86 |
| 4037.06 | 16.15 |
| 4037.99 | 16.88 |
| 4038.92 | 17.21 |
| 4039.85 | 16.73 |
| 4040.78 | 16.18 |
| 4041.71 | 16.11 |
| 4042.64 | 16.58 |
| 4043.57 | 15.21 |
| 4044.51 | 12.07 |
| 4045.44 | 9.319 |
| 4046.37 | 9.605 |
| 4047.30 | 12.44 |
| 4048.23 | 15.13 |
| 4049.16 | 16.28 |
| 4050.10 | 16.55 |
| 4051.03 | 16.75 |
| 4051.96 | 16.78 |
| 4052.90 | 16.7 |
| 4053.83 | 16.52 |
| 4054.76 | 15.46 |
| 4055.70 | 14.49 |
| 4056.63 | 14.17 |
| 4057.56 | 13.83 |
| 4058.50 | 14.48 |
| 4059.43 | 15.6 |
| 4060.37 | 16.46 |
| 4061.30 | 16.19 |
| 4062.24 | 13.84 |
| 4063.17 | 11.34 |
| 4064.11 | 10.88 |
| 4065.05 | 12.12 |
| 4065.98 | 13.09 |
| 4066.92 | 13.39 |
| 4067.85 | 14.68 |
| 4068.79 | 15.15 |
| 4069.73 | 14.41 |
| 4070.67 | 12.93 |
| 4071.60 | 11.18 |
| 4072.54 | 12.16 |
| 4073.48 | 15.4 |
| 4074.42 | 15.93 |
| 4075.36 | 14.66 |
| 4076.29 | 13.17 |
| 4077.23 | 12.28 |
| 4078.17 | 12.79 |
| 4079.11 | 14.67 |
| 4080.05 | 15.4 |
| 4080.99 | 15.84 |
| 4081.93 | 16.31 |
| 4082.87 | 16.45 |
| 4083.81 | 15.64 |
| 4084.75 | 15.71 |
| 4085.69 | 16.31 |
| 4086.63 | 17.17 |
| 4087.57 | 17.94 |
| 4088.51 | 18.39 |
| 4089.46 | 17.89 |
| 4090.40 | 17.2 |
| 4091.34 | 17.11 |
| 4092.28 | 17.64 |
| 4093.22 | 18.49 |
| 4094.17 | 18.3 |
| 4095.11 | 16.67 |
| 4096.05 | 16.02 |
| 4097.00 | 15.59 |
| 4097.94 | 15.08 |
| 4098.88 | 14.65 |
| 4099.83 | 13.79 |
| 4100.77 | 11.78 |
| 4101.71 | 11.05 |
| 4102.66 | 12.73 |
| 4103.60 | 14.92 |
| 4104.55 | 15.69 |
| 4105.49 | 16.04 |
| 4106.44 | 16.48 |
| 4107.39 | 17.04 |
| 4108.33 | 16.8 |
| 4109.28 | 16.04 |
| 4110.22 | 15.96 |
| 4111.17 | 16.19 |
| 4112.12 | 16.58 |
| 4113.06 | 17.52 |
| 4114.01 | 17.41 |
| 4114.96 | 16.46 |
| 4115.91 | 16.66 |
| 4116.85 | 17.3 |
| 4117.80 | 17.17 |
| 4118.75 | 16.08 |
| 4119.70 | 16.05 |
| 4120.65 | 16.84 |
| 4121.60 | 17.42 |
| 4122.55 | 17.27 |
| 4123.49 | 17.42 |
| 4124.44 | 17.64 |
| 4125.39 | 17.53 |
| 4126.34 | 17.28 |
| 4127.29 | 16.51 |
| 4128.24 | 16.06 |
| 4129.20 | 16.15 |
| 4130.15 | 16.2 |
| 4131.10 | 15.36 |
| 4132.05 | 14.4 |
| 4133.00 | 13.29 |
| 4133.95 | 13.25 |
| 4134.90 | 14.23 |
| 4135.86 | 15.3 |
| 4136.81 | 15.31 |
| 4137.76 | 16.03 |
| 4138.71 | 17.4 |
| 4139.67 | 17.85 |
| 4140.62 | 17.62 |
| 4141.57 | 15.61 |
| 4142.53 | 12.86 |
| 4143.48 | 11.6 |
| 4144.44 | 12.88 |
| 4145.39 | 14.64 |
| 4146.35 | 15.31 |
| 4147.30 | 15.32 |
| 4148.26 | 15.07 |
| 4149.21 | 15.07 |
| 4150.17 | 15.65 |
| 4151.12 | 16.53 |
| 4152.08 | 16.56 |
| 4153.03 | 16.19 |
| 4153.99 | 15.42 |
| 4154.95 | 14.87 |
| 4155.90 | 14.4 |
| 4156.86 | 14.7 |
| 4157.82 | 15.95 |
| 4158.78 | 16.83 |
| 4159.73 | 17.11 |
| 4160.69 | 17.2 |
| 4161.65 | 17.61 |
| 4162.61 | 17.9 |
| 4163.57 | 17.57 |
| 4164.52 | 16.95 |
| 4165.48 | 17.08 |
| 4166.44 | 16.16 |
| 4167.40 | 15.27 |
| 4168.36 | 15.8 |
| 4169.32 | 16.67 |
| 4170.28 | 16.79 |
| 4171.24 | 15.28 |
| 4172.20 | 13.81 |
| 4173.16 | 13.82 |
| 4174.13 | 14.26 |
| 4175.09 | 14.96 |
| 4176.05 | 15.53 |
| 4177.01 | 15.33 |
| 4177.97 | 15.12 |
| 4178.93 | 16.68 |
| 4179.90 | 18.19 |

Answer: -3.9 angstrom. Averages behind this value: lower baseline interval 14.1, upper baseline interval 15.7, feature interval 16.3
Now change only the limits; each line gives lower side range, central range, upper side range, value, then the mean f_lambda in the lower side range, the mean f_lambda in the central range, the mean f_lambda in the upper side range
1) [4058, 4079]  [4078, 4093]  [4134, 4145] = -2.6 angstrom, 13.7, 16.5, 15.1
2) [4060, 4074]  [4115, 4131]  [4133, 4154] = -2.2 angstrom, 13.5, 16.8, 15.2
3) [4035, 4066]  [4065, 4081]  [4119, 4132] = 1.5 angstrom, 14.7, 13.8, 16.7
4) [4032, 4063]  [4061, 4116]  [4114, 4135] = 1.1 angstrom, 14.7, 15.2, 16.3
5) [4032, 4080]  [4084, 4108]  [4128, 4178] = -1.9 angstrom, 14.3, 16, 15.6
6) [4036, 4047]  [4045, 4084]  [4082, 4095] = 4.0 angstrom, 14.7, 14.3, 17.2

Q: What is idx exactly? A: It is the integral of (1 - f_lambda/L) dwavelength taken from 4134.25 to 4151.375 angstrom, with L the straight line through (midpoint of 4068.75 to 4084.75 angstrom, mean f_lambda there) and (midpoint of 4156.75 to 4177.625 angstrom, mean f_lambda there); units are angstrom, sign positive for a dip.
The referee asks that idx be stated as 0.4 angstrom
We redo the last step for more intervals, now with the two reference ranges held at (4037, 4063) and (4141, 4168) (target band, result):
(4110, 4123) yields -1.13 angstrom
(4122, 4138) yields -0.33 angstrom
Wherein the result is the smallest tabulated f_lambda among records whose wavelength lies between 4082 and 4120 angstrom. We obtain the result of 11.05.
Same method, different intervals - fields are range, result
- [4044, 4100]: 9.319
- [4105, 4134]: 13.25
